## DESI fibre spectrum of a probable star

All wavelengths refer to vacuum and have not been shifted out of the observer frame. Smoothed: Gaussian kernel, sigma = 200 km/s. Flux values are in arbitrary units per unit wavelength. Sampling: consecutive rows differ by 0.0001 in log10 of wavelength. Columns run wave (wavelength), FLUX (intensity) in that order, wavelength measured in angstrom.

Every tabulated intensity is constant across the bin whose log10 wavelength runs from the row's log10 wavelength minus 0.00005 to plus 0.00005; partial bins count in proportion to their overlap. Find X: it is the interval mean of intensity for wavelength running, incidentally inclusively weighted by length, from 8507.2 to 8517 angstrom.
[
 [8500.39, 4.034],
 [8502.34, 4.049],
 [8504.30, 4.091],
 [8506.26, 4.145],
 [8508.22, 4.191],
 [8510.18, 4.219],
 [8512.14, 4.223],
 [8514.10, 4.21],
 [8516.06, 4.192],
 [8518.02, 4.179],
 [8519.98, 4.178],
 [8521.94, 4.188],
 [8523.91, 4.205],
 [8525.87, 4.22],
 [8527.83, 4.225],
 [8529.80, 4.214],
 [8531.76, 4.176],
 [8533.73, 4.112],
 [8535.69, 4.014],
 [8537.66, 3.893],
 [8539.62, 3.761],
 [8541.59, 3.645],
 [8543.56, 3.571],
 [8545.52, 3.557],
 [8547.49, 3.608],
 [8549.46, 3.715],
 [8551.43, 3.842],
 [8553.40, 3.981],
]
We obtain 4.21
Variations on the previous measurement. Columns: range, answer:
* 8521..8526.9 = 4.2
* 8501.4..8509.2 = 4.12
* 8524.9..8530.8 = 4.22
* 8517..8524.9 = 4.19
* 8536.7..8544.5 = 3.72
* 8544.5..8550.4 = 3.63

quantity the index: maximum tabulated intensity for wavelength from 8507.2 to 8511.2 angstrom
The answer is 4.219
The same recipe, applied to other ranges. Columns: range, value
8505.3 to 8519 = 4.223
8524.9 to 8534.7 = 4.225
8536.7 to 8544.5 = 3.893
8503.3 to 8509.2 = 4.191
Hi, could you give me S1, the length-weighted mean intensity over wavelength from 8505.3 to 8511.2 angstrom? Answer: 4.18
